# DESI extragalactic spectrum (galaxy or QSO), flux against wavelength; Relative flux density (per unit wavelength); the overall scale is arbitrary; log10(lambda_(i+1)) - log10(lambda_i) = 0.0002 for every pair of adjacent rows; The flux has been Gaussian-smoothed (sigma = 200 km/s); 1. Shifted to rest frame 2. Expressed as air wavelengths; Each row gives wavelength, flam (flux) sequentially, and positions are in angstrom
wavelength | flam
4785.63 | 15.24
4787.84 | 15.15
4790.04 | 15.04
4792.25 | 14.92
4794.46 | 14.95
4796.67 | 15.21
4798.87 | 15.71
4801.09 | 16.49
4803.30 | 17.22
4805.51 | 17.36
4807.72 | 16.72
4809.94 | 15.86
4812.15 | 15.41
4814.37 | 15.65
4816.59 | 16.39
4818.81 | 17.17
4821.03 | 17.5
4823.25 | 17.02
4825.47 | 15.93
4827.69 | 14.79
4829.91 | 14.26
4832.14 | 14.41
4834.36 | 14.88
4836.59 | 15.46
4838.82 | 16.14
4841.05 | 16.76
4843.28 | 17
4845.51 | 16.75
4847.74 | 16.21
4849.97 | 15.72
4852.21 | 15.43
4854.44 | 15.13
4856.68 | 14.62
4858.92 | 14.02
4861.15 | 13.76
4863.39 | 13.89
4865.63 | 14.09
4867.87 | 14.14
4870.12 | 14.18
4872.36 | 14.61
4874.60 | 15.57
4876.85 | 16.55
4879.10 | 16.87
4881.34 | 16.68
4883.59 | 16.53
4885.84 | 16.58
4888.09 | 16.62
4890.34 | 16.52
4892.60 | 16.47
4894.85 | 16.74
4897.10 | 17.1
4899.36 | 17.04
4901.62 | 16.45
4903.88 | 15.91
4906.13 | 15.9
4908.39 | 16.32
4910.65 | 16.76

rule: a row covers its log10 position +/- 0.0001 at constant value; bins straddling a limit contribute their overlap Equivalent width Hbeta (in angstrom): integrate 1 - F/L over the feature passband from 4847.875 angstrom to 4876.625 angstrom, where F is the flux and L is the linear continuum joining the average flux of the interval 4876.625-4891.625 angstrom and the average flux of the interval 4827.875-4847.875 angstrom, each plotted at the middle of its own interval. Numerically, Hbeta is 2.6 angstrom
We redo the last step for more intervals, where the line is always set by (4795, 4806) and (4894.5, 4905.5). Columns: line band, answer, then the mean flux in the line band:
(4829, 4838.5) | 0.9 angstrom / 14.9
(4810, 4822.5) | -0.1 angstrom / 16.4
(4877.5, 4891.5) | -0.1 angstrom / 16.6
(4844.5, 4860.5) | 1.1 angstrom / 15.4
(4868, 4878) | 0.8 angstrom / 15.1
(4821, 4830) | 0.3 angstrom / 15.9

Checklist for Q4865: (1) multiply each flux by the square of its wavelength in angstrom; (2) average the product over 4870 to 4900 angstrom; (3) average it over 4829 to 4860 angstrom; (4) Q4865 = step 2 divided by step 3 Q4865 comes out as 1.07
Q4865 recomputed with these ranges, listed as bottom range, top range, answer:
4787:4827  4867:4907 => 1.04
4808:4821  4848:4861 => 0.94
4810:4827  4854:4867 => 0.88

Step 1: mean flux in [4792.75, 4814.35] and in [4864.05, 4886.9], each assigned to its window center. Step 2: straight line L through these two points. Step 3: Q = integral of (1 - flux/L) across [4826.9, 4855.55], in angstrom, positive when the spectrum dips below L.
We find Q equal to 0.29 angstrom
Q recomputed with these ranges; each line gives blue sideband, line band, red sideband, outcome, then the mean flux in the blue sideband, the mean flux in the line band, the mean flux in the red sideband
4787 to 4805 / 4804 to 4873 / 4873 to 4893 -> 2.1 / 15.7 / 15.5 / 16.4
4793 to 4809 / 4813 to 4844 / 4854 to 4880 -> -0.7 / 16.2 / 15.9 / 14.8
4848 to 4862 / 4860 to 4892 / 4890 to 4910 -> 0.3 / 14.9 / 15.5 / 16.5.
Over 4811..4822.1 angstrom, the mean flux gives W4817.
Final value 16.4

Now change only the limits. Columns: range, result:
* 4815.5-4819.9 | 16.8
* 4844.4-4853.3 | 16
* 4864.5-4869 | 14.1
